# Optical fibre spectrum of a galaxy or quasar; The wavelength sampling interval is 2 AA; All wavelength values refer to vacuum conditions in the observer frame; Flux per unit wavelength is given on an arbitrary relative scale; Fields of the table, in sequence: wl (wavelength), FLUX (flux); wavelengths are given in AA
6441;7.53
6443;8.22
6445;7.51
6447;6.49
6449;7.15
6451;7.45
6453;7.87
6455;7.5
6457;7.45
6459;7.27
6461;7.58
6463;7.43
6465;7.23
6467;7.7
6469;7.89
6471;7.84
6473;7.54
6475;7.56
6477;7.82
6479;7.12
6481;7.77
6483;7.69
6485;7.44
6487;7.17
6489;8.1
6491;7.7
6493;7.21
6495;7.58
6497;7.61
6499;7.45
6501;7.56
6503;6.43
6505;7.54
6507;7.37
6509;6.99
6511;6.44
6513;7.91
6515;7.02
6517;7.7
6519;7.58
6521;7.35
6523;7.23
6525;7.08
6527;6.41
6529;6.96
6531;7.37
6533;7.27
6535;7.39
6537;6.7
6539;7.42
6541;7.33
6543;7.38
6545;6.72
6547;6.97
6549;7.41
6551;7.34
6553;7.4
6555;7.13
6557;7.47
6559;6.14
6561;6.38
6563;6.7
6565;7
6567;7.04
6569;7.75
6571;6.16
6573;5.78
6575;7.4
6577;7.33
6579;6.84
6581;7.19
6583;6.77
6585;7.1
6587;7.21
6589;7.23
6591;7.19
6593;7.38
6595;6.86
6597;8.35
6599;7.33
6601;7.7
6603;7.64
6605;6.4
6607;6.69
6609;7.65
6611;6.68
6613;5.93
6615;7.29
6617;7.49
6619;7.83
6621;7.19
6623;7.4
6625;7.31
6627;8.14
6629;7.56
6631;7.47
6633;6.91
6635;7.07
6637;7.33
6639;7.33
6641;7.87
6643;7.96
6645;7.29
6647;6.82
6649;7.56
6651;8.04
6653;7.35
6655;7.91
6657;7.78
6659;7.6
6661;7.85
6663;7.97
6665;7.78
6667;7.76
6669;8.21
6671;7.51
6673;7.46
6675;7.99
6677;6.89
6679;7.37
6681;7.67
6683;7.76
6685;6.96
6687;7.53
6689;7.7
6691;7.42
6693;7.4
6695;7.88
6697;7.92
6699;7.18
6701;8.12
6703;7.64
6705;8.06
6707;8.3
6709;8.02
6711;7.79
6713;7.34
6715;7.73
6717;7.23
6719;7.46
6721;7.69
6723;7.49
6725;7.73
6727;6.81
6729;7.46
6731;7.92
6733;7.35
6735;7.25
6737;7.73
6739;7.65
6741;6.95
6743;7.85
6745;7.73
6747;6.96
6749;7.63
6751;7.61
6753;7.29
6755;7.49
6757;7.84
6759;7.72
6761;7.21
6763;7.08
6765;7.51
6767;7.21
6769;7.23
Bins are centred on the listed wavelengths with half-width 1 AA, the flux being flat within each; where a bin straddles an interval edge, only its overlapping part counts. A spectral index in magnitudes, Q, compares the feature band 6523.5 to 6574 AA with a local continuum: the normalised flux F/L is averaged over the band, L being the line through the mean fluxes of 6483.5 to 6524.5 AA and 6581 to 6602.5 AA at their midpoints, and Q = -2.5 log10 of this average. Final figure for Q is 0.05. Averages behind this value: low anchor 7.37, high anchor 7.31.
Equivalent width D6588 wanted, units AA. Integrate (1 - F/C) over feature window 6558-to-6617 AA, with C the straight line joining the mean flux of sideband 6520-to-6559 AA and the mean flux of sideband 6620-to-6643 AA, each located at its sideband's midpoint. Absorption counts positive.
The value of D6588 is 2.3 AA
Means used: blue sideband 7.15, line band 7.01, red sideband 7.44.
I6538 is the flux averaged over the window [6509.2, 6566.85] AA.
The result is 7.11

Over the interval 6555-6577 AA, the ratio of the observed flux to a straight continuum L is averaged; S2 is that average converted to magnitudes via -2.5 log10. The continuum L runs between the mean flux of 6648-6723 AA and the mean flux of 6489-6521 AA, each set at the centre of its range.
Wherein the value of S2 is 0.10 mag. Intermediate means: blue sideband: 7.36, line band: 6.82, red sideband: 7.67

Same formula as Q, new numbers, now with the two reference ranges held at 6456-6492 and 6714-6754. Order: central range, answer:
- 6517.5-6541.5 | 0.05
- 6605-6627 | 0.05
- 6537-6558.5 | 0.05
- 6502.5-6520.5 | 0.05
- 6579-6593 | 0.06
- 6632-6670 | -0.01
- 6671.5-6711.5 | -0.02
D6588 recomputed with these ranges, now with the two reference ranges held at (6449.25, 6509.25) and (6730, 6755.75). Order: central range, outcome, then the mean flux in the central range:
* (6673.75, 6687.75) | 0.1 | 7.45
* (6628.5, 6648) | 0.4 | 7.36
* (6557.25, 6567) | 1.1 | 6.68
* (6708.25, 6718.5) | -0.2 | 7.6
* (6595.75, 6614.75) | 0.9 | 7.15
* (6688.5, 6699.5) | -0.2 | 7.6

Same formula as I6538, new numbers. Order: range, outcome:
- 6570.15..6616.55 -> 7.06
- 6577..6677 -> 7.41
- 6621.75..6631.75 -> 7.57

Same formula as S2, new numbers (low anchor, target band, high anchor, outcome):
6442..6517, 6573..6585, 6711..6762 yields 0.07 mag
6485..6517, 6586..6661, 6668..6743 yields 0.02 mag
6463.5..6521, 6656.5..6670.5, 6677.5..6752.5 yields -0.04 mag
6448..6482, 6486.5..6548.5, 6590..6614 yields 0.02 mag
